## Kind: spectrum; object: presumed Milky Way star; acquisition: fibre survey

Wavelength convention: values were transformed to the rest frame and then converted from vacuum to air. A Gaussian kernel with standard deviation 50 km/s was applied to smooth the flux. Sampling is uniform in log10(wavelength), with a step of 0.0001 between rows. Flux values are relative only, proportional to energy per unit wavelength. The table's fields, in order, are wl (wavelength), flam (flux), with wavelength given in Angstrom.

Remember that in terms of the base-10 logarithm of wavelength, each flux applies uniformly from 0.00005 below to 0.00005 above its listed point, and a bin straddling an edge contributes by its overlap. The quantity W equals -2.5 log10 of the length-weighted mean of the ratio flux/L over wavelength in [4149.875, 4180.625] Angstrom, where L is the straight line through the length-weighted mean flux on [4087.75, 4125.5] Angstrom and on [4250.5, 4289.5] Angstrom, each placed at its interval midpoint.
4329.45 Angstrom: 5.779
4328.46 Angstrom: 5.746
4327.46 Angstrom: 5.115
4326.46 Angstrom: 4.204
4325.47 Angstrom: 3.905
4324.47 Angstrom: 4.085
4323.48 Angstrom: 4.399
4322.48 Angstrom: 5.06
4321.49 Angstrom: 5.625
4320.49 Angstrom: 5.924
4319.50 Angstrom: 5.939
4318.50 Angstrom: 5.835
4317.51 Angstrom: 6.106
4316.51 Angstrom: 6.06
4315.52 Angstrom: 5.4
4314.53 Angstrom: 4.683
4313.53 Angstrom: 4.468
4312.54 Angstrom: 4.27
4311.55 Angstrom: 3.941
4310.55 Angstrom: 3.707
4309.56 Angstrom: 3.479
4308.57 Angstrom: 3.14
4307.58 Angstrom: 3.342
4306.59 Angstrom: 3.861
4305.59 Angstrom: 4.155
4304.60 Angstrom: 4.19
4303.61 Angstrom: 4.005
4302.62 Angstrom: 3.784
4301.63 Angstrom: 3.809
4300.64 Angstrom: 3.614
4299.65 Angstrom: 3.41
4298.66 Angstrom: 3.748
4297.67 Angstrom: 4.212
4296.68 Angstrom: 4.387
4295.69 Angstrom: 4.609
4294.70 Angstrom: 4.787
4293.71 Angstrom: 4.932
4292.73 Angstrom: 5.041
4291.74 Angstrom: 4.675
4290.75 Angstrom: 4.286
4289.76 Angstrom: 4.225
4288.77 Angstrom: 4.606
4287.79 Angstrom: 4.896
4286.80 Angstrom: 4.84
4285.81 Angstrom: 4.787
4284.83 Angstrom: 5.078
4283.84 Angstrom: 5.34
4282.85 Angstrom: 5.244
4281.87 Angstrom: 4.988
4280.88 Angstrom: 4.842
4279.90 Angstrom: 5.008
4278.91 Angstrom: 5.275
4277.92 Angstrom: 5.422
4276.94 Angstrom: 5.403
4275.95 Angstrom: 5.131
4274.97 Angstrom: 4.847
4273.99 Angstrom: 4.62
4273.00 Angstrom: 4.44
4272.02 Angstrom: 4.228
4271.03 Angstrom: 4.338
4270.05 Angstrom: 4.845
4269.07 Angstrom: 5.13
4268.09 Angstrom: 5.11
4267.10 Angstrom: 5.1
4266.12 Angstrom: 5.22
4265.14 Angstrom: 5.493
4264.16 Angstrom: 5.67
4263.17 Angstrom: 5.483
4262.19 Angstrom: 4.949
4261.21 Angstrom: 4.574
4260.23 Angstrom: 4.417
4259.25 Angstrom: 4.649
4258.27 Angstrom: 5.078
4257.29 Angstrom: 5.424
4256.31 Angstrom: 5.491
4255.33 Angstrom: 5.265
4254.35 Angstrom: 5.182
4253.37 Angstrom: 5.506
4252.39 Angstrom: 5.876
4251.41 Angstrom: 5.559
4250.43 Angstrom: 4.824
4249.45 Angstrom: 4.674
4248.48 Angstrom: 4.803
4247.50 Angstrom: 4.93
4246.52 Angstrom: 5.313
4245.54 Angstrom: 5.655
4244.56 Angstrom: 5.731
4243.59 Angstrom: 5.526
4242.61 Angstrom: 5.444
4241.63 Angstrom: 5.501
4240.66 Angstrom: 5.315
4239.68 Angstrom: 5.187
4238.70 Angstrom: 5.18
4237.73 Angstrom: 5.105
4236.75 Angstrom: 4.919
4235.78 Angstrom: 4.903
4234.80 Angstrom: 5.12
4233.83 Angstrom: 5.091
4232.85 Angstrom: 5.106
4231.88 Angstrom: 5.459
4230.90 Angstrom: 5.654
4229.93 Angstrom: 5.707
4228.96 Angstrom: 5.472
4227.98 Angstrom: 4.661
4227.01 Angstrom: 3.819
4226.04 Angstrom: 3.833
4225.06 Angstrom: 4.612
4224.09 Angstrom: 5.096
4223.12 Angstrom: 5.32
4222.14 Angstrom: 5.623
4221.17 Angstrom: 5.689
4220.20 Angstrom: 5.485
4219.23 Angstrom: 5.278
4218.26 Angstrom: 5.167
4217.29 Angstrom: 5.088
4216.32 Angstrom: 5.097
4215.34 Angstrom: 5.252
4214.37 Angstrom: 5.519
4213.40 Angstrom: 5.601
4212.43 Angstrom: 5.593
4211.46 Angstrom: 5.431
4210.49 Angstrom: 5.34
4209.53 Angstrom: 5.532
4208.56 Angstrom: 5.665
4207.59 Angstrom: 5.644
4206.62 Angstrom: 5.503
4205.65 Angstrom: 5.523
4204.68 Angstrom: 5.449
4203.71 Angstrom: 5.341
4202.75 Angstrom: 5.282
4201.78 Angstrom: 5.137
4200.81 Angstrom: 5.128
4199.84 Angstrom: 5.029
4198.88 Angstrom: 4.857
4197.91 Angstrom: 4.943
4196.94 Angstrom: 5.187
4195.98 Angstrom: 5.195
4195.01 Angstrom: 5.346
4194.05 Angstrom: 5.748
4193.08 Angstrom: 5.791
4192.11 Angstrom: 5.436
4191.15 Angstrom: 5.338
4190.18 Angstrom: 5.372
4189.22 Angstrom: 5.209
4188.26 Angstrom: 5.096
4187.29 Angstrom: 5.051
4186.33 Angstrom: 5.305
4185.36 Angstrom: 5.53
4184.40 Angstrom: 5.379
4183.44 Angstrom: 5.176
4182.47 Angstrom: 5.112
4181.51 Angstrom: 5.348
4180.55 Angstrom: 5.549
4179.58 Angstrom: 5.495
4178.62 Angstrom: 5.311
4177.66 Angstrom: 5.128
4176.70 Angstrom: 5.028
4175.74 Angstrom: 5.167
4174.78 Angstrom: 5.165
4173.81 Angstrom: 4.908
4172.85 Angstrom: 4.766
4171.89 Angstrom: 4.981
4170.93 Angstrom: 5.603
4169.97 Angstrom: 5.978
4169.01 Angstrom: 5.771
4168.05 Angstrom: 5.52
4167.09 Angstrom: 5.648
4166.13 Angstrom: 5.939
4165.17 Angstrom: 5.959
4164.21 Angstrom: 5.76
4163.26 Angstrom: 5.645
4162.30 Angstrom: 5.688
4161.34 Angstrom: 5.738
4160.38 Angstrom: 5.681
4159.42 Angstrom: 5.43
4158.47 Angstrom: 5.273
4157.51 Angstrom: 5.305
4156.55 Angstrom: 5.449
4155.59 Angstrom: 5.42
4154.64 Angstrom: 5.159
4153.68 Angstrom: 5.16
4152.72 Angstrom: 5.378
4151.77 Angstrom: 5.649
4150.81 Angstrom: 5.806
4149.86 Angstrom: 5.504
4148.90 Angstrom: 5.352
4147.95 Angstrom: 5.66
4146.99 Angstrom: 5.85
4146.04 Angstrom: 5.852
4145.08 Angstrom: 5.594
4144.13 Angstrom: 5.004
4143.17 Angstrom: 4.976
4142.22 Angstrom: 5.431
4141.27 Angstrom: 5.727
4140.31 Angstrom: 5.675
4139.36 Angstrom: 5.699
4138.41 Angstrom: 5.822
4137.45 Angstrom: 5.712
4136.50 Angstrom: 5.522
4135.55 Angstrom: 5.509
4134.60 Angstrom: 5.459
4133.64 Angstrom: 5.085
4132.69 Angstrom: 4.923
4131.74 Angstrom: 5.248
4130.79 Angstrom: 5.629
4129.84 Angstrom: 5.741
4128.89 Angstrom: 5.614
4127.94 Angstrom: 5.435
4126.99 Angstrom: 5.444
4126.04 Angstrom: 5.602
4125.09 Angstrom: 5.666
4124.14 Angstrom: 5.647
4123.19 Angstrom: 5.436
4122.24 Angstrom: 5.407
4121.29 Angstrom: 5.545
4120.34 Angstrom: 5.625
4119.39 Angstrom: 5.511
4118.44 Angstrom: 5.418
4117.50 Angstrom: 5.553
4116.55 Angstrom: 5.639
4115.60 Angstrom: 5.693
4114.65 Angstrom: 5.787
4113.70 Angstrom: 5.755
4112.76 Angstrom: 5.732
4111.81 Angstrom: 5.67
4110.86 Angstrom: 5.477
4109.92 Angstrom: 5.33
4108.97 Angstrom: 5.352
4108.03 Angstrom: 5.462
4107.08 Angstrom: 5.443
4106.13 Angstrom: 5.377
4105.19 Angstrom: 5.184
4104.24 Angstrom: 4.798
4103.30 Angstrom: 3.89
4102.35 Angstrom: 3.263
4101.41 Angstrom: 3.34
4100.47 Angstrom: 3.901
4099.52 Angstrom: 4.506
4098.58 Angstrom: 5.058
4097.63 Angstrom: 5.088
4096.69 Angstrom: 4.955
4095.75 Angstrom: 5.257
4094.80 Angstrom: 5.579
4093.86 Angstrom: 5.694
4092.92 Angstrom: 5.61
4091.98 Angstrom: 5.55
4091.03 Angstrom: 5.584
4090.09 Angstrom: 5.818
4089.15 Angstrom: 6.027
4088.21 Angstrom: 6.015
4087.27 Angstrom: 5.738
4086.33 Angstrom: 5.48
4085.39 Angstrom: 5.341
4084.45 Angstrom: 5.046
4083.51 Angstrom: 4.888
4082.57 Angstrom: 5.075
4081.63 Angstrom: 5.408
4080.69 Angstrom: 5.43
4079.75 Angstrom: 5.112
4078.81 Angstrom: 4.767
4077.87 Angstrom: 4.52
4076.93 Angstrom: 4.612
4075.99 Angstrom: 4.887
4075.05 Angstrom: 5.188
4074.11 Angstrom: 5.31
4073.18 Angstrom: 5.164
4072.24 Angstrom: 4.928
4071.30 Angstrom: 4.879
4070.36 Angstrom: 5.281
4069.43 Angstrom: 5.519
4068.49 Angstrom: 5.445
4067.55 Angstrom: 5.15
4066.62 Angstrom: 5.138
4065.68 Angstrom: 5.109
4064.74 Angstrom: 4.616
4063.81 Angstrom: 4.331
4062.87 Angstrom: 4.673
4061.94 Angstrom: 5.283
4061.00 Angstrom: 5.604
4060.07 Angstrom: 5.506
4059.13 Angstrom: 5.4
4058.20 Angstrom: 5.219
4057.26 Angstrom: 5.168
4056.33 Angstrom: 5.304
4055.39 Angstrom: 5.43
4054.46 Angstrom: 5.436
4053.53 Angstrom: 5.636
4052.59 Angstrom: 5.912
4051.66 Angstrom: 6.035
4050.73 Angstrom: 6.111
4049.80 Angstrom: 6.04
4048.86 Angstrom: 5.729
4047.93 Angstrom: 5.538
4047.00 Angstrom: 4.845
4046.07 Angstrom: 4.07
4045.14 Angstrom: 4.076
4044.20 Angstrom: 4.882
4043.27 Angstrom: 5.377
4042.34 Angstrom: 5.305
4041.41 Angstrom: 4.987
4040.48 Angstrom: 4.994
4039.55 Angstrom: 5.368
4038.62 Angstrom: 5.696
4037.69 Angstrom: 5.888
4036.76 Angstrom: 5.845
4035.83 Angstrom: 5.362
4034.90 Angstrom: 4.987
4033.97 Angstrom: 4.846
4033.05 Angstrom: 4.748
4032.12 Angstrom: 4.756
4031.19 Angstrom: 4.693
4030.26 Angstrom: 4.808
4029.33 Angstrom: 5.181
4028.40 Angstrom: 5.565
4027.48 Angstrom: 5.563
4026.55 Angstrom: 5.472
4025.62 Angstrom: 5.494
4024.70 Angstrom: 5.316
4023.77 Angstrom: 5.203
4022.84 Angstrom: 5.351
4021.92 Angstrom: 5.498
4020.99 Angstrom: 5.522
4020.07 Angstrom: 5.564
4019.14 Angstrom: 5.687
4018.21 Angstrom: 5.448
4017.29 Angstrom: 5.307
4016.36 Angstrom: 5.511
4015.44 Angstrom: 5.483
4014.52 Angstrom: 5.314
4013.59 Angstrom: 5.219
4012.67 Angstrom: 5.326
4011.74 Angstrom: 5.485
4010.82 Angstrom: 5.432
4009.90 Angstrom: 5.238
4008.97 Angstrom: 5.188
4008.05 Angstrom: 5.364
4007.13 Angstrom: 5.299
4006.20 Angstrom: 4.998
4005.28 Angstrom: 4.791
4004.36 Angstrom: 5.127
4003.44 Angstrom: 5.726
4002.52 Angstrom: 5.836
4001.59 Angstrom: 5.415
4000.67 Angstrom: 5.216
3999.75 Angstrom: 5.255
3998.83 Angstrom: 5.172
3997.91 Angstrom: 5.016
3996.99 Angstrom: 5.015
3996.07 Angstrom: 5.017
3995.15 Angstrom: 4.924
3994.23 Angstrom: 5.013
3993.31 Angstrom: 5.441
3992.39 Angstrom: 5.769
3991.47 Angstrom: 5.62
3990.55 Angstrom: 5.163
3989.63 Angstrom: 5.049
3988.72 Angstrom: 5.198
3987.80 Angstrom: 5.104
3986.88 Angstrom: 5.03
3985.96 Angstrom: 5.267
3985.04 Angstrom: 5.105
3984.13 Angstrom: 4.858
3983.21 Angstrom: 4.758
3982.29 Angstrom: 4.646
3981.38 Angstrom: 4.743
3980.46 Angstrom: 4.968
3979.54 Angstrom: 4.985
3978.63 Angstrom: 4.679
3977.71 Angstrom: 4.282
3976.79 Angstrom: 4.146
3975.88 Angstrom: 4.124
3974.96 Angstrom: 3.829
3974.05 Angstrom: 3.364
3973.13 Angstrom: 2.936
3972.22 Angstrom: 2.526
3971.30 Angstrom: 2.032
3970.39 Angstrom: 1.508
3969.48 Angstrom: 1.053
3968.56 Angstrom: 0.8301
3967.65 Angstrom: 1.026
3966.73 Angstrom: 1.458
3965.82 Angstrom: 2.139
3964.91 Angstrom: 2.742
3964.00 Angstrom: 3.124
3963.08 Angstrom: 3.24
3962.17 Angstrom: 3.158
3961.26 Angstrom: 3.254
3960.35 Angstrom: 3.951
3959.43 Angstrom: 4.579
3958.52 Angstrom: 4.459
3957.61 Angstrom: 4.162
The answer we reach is -0.05 mag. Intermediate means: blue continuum 5.29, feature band 5.45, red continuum 5.05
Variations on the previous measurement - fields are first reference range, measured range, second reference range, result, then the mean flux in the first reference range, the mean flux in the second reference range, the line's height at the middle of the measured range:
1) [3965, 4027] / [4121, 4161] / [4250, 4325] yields -0.16 mag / 4.66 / 4.78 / 4.72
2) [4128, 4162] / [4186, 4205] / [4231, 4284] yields 0.01 mag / 5.49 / 5.13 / 5.33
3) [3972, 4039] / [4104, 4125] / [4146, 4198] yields -0.04 mag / 5.09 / 5.42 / 5.31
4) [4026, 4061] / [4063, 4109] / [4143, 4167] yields 0.06 mag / 5.3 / 5.54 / 5.39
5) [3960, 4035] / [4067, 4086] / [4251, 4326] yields -0.10 mag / 4.61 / 4.77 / 4.65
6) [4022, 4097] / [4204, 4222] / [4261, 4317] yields -0.13 mag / 5.27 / 4.62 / 4.83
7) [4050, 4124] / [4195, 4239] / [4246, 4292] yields -0.03 mag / 5.25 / 5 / 5.07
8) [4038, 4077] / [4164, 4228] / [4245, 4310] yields -0.08 mag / 5.23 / 4.75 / 4.92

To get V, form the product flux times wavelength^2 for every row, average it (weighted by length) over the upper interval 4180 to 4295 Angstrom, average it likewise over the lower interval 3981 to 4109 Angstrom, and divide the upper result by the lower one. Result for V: 1.09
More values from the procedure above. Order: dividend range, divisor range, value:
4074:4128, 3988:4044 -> 1.04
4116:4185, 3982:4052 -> 1.11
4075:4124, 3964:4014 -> 1.25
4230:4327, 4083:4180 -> 0.97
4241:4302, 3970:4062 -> 1.10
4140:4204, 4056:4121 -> 1.08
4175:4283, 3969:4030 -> 1.18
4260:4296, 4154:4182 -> 0.95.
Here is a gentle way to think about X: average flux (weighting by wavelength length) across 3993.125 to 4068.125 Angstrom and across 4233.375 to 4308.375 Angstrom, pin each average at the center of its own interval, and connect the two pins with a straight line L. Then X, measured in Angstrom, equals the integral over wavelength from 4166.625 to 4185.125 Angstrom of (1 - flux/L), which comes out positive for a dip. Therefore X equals -1.1 Angstrom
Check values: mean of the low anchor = 5.27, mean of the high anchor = 4.85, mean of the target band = 5.32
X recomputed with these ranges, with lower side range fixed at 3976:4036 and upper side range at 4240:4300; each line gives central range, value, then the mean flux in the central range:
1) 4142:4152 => -0.88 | 5.51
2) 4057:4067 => 0.07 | 5.09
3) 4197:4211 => -0.79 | 5.31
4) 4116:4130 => -1.28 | 5.55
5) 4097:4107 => 1.20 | 4.49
